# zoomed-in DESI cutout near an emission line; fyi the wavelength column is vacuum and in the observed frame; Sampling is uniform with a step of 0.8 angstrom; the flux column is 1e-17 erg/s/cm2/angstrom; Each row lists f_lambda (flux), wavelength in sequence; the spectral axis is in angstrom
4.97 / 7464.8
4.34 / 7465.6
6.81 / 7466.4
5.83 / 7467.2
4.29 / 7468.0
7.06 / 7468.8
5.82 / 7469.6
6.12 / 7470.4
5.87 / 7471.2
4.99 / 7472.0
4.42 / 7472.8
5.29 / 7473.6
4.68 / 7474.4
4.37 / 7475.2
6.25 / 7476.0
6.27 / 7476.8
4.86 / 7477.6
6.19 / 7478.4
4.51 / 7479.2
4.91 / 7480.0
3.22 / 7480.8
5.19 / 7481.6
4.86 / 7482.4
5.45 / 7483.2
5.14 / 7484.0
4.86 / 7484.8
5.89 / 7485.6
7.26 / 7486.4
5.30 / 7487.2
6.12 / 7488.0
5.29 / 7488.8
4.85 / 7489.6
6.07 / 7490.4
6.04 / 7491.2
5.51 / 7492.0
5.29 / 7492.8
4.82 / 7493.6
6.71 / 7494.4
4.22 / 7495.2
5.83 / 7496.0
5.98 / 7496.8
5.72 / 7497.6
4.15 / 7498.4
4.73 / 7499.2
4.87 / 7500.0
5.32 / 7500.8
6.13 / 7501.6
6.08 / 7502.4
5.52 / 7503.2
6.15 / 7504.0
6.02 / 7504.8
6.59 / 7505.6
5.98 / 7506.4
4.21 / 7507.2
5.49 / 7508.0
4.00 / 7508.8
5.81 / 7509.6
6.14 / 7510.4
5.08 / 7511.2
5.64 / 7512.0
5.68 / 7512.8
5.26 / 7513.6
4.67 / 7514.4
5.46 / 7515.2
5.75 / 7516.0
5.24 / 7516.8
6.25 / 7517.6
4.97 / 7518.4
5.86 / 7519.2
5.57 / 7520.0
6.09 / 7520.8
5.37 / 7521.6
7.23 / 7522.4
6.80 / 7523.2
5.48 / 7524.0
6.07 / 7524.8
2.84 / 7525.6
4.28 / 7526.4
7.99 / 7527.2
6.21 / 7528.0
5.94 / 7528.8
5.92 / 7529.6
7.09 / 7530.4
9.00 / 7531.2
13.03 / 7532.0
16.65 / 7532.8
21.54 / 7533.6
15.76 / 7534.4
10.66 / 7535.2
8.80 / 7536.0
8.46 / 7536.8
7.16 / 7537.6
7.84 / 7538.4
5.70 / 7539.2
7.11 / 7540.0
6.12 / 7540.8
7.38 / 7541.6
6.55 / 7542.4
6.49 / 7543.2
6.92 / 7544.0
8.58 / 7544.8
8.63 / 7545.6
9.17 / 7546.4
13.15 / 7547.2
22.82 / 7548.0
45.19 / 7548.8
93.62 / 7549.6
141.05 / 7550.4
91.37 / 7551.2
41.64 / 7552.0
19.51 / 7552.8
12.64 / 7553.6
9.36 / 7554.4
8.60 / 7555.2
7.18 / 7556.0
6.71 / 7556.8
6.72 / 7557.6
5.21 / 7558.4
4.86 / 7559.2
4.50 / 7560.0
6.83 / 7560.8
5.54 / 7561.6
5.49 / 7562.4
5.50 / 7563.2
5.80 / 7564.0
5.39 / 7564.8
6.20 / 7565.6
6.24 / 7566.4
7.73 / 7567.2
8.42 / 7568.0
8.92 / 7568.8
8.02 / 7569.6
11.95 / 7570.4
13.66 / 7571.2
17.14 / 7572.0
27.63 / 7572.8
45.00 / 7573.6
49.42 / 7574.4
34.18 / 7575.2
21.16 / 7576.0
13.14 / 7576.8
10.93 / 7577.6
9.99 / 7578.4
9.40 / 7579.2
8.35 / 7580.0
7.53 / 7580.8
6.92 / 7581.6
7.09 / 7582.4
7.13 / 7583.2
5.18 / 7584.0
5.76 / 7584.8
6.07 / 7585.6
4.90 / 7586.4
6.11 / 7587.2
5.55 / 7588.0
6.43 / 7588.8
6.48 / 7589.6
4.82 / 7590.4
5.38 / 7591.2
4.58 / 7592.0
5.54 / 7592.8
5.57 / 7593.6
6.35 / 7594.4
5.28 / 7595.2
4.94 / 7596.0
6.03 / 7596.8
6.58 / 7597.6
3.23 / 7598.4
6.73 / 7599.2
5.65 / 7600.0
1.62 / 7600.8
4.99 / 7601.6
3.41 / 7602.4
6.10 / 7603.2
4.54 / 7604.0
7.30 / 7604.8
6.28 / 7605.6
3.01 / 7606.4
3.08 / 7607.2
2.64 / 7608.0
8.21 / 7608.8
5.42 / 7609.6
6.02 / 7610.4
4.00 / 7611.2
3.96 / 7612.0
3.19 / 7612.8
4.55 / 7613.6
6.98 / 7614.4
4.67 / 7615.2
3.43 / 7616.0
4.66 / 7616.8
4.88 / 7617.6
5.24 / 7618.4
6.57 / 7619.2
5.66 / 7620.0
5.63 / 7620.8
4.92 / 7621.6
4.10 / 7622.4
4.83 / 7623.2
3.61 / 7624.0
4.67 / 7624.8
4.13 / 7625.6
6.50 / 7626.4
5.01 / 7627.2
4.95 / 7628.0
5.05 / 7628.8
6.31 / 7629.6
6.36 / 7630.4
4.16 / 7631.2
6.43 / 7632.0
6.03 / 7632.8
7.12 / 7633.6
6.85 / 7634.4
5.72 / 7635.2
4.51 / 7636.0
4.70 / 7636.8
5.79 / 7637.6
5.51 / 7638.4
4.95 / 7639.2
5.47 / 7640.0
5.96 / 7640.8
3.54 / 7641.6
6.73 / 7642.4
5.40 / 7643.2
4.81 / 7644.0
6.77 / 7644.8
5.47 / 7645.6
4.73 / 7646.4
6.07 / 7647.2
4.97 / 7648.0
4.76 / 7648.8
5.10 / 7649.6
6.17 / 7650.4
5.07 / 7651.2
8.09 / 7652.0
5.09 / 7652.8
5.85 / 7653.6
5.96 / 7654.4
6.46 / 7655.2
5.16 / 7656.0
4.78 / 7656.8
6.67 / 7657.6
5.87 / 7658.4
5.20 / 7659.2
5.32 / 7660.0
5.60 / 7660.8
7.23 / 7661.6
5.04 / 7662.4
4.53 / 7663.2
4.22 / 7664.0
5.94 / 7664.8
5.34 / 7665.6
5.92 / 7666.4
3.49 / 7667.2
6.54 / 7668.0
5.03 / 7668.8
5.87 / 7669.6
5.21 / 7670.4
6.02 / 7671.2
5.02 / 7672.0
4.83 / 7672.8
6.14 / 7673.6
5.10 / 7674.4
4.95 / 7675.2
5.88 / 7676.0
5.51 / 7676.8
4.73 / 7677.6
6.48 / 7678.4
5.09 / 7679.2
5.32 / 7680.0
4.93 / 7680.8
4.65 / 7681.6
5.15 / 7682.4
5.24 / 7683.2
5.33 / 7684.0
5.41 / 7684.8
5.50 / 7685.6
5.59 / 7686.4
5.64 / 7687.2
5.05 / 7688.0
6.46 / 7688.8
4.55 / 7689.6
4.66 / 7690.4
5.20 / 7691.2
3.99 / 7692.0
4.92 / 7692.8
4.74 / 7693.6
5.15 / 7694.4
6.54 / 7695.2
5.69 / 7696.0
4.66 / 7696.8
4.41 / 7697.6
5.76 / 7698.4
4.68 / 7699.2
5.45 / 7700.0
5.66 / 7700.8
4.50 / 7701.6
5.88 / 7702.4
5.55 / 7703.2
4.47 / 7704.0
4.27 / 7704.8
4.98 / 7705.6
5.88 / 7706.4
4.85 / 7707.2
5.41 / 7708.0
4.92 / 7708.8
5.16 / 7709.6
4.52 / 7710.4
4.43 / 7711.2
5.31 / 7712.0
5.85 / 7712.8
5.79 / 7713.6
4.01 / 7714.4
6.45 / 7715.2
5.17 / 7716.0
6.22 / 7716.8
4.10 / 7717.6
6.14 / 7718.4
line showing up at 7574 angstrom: [N II] 6583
